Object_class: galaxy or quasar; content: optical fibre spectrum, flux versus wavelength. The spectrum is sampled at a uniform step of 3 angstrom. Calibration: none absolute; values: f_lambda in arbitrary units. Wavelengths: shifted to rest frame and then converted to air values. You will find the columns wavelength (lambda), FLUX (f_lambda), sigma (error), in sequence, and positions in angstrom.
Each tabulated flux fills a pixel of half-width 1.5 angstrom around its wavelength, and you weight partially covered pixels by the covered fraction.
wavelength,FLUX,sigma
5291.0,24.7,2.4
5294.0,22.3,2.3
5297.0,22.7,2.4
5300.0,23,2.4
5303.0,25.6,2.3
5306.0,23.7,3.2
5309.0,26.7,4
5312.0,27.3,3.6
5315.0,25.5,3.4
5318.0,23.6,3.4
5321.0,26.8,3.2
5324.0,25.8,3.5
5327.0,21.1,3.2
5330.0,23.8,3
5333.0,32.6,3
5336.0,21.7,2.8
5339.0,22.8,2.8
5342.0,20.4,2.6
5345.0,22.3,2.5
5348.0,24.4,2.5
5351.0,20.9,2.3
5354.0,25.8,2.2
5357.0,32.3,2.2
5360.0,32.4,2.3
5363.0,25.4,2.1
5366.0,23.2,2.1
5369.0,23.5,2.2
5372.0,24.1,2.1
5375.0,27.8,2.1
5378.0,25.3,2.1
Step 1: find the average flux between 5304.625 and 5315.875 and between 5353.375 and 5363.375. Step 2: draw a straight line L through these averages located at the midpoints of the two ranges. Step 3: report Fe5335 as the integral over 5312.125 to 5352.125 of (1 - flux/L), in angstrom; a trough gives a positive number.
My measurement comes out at 4.9 angstrom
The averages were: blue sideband 25.8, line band 24.1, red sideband 29.7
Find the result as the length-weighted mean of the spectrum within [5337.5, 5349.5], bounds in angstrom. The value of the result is 22.5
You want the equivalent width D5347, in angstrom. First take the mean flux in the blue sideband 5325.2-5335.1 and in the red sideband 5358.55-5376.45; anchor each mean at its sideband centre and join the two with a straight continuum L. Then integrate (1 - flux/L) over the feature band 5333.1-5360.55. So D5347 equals 0.94 angstrom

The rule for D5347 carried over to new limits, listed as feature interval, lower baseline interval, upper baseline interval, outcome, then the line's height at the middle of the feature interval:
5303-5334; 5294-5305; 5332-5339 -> -1.03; 24.8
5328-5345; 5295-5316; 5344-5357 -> 0.39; 24.6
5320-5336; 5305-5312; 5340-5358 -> -0.41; 25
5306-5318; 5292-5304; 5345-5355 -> -1.24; 23.4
